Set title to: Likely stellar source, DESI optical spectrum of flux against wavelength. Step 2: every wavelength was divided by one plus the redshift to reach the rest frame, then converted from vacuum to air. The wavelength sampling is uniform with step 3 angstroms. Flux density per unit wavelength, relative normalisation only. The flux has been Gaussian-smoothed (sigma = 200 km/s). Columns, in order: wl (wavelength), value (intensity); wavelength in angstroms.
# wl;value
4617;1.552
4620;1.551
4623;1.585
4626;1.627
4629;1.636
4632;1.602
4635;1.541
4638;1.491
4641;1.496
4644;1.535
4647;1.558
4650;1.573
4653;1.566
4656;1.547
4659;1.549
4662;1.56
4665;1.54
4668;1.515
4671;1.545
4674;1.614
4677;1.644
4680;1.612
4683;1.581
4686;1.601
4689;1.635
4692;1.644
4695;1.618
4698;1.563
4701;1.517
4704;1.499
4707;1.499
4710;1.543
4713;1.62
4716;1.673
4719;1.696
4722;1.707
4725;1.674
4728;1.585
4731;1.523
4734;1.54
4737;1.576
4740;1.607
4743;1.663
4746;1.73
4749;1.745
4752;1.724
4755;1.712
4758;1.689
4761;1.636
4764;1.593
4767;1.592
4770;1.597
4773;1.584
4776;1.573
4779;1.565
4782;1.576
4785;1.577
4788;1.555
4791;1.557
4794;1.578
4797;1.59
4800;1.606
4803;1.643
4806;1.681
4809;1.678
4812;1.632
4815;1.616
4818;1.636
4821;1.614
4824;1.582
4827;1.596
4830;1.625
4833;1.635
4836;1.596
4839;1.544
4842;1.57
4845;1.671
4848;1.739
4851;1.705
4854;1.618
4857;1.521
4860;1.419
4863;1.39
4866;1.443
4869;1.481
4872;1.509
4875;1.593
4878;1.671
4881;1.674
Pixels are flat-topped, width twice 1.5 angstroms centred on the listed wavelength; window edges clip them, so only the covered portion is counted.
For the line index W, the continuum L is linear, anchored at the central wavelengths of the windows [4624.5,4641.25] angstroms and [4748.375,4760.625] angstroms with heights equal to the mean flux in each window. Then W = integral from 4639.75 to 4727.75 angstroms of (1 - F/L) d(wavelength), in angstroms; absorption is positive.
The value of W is 2.40 angstroms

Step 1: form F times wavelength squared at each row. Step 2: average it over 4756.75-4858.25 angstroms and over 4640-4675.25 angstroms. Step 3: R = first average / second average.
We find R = 1.11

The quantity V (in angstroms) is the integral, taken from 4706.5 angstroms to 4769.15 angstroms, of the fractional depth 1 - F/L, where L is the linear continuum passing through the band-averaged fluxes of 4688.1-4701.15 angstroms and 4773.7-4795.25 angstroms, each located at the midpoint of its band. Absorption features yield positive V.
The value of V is -1.99 angstroms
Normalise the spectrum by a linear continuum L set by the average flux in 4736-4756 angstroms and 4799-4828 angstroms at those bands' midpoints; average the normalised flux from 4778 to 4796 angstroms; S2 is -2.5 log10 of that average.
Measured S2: 0.055 mag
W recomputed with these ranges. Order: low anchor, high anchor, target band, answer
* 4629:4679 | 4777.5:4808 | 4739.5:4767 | -1.6 angstroms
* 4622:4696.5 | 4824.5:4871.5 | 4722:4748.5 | -0.8 angstroms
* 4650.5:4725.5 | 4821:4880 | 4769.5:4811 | -0.4 angstroms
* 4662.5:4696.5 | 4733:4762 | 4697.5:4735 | 1.0 angstroms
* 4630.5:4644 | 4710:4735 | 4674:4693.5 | -0.5 angstroms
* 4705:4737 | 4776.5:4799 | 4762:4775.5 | -0.1 angstroms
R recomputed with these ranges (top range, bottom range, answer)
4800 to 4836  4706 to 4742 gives 1.05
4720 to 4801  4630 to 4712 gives 1.07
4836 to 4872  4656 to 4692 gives 1.06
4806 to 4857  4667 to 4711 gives 1.10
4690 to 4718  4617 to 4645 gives 1.04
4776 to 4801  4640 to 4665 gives 1.08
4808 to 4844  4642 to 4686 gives 1.10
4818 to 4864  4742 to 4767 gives 0.98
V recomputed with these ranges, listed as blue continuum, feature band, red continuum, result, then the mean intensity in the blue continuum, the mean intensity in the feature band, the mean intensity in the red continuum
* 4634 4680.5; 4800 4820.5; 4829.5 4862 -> -0.66 angstroms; 1.55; 1.64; 1.6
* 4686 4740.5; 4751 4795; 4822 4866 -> -0.47 angstroms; 1.6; 1.61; 1.58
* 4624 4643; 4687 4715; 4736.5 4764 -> 0.95 angstroms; 1.57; 1.57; 1.67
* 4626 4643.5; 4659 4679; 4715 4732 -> 0.29 angstroms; 1.56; 1.57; 1.65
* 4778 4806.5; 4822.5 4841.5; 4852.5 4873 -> -0.82 angstroms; 1.59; 1.59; 1.48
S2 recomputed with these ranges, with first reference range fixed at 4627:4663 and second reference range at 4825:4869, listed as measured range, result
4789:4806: -0.02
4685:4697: -0.04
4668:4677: -0.01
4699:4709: 0.04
